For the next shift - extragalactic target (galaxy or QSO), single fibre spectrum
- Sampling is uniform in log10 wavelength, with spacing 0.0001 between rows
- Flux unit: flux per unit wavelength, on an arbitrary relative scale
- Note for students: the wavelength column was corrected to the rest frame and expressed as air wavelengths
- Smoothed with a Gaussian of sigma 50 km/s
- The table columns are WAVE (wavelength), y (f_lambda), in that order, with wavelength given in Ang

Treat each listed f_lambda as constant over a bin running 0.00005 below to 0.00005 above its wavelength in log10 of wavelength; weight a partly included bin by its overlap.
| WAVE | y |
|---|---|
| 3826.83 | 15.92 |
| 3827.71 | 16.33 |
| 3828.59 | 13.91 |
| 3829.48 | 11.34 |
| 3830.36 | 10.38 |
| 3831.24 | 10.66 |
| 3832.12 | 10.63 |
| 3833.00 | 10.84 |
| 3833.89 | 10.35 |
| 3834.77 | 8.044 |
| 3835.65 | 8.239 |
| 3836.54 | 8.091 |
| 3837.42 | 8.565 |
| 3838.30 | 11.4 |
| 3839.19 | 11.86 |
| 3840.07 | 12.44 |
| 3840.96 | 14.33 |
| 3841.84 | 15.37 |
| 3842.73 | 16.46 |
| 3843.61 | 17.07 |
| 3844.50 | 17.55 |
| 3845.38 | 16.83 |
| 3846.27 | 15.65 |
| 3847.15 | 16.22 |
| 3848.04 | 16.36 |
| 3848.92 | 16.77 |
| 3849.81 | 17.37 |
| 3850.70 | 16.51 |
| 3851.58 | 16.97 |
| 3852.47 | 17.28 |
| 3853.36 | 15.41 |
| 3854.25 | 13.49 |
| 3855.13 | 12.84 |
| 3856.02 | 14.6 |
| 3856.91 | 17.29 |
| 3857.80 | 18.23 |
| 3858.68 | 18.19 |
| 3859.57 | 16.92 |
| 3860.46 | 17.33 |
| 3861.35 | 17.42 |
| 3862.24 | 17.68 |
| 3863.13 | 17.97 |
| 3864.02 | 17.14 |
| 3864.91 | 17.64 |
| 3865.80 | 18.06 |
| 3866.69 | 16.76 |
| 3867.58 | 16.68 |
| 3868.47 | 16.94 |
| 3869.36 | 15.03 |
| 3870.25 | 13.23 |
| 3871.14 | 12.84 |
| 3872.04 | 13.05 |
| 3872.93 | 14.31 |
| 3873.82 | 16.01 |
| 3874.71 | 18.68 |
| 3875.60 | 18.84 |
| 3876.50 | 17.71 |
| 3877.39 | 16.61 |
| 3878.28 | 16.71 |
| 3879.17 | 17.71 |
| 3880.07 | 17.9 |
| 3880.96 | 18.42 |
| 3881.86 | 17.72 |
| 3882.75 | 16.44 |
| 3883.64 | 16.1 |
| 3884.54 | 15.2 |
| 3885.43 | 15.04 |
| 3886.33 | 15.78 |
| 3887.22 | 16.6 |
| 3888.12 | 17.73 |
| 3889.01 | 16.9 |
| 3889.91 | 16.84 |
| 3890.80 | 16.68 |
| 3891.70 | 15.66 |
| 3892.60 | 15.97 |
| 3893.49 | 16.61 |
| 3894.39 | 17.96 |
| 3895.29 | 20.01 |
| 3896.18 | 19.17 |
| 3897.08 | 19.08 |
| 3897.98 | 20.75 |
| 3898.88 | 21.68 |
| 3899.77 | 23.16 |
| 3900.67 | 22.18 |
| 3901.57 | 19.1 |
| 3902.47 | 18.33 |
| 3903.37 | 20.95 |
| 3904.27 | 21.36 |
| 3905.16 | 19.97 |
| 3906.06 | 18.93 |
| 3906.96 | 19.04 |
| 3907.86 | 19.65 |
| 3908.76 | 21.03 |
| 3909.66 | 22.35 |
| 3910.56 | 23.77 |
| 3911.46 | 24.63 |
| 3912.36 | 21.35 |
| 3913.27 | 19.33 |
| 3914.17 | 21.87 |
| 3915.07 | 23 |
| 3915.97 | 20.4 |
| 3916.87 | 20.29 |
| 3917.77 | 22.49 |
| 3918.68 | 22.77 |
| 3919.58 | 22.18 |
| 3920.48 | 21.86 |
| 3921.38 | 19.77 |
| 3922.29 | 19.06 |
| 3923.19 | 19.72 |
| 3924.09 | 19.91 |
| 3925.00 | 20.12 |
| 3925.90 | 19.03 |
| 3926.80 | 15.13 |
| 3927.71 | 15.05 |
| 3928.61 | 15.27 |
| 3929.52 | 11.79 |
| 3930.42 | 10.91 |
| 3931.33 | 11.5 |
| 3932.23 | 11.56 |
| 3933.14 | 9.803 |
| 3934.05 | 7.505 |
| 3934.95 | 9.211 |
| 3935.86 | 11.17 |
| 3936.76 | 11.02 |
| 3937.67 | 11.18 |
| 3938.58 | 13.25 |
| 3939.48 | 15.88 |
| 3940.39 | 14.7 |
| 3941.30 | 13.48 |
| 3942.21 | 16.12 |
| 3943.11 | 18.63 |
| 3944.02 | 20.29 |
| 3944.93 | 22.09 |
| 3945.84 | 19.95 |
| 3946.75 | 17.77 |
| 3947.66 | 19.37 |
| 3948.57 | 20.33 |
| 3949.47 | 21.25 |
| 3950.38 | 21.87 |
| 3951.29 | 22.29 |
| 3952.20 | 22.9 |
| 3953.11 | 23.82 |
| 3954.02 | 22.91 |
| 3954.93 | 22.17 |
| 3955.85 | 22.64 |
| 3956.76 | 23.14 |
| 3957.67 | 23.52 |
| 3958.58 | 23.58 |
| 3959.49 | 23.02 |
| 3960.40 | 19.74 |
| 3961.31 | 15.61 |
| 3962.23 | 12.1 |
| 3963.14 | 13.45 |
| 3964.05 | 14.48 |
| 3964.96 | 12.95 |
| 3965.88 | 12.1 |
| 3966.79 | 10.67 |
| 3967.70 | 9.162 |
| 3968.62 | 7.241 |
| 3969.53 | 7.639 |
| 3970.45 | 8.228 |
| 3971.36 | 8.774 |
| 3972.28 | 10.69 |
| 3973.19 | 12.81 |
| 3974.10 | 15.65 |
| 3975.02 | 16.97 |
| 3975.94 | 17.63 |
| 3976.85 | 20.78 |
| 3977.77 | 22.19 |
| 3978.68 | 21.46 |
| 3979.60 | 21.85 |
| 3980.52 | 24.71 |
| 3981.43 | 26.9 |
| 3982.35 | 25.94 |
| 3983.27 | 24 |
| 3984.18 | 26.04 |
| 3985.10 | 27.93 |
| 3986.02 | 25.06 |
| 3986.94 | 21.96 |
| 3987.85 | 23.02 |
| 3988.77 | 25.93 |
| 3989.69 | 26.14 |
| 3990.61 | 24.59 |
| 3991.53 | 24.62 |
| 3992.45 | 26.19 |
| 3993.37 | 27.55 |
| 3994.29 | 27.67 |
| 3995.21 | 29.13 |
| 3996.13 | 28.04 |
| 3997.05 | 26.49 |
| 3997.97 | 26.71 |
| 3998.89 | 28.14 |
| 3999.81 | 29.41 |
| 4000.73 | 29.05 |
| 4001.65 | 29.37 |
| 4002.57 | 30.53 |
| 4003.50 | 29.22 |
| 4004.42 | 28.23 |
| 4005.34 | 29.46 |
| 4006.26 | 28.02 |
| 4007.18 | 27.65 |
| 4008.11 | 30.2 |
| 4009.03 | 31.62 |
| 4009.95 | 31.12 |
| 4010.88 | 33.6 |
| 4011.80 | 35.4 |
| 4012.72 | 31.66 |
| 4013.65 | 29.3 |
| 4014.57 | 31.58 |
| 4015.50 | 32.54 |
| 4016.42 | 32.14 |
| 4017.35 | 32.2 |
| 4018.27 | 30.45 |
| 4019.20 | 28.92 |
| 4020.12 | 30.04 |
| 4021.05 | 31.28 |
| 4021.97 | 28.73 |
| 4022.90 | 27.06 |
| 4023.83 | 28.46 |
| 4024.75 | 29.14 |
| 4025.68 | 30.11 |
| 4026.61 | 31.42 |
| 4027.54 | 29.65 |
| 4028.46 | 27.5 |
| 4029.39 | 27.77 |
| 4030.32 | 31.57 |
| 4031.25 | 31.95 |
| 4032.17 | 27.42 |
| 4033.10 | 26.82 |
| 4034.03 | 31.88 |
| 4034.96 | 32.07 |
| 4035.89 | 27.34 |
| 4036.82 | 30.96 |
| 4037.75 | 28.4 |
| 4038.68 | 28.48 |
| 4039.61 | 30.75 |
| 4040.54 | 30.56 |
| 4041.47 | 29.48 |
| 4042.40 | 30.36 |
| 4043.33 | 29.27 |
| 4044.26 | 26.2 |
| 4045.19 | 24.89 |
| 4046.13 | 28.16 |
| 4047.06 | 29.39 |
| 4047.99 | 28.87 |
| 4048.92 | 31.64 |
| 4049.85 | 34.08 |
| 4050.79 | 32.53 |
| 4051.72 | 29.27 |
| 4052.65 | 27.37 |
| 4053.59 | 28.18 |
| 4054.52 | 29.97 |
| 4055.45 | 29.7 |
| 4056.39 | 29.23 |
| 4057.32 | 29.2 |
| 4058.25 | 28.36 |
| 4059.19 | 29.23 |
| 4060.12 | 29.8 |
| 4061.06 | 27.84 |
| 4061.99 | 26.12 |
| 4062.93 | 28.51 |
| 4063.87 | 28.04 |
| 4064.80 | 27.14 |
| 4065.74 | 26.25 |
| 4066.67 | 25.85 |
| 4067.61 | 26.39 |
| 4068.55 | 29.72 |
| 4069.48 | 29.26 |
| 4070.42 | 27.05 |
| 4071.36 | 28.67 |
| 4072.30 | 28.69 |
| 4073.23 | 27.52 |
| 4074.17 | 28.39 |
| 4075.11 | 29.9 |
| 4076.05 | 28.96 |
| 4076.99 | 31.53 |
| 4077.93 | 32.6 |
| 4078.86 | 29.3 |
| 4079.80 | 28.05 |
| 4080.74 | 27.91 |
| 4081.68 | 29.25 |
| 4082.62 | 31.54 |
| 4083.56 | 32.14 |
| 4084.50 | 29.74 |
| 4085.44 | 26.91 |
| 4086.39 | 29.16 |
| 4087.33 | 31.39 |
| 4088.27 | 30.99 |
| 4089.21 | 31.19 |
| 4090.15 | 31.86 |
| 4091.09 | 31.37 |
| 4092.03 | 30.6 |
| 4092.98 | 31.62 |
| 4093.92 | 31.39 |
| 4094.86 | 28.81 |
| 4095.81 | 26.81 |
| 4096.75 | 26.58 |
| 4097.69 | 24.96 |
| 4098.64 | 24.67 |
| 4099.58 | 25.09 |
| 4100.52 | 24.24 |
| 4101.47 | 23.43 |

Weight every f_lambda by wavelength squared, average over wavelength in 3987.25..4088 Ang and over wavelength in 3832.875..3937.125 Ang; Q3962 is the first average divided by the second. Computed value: 1.87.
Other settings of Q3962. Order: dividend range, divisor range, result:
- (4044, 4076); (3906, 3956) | 1.67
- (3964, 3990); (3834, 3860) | 1.33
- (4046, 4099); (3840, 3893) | 1.97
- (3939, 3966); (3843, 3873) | 1.23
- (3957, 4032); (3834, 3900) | 1.62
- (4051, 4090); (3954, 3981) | 1.85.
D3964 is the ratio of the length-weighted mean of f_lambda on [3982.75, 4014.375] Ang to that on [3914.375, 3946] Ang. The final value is 1.7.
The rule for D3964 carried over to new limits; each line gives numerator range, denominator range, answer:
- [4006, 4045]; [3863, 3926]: 1.61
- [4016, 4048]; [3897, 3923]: 1.40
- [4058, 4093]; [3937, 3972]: 1.72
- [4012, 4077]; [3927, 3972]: 1.86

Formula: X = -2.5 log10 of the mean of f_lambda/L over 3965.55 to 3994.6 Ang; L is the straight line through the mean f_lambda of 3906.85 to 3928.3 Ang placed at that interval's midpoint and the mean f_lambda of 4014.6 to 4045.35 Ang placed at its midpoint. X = 0.290 mag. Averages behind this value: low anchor 20.6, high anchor 29.6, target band 19.8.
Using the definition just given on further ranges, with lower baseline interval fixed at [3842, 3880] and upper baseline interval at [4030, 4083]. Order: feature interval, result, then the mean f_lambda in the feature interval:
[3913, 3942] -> 0.261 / 16.2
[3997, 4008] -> -0.122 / 28.7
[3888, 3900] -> 0.014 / 18.4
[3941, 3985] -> 0.240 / 18.4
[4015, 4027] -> -0.129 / 30.2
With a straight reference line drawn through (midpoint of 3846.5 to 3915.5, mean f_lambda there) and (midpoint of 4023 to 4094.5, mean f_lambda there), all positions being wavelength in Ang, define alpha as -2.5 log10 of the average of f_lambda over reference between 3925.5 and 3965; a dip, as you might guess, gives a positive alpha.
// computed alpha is 0.29 mag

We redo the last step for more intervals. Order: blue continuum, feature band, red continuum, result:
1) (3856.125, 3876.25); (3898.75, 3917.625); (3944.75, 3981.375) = -0.23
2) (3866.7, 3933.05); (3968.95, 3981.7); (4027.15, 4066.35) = 0.39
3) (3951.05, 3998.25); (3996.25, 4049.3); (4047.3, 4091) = -0.19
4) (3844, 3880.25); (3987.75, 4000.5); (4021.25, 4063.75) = -0.04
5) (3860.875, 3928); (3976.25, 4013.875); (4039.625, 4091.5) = -0.10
